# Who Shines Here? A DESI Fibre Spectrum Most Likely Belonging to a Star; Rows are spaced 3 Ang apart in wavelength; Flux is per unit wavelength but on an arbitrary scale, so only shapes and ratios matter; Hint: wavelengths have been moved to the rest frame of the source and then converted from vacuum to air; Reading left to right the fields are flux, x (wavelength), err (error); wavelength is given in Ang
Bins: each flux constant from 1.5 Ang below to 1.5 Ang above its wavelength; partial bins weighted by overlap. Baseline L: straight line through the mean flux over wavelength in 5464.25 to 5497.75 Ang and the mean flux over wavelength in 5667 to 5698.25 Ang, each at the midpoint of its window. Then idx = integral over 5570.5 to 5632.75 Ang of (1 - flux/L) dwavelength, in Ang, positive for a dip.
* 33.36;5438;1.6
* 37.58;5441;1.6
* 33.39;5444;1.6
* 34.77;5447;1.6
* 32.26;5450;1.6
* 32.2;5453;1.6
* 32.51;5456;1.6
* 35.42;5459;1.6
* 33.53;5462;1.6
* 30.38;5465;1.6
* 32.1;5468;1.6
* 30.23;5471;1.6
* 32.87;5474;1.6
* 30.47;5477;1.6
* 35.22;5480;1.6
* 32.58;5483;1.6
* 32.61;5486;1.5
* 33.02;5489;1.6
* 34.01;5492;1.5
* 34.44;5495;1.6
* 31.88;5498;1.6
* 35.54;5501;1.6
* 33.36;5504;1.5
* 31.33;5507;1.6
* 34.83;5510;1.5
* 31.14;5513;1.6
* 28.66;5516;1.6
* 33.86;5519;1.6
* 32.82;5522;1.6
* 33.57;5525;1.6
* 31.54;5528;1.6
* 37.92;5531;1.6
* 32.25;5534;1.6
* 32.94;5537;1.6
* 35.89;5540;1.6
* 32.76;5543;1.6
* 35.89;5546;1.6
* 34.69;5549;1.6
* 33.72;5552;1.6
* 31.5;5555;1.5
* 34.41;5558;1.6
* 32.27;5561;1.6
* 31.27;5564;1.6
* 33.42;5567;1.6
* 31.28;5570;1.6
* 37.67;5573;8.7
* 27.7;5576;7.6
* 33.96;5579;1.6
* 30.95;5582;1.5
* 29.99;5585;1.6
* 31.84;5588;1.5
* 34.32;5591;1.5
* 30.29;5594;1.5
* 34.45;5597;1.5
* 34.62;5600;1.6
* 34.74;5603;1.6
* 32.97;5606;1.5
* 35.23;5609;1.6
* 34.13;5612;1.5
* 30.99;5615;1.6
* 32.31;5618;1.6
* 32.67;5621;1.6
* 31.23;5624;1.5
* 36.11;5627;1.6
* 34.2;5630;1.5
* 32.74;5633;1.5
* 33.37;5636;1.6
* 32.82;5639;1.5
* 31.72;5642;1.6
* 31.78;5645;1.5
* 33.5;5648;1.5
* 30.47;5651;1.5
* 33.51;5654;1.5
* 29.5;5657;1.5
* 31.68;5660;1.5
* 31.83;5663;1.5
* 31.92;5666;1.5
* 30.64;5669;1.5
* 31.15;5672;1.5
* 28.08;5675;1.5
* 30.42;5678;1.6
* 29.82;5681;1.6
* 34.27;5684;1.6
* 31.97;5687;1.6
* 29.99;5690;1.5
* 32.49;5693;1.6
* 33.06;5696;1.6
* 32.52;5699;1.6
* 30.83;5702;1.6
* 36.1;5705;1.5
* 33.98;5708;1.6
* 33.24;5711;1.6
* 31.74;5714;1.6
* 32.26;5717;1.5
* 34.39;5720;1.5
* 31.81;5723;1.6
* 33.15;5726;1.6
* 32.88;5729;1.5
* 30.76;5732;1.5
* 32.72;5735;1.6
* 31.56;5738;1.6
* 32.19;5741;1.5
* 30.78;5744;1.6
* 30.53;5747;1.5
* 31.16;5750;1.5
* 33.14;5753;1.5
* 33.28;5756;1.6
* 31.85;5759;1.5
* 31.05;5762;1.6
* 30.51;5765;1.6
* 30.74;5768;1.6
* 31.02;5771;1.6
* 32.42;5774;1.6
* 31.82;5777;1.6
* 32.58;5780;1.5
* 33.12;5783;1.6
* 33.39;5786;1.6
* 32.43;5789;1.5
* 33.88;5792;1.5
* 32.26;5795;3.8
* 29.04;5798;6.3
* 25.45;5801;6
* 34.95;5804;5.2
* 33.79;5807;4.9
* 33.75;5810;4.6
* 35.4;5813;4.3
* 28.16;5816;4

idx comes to -2.4 Ang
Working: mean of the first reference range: 32.6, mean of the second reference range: 31.2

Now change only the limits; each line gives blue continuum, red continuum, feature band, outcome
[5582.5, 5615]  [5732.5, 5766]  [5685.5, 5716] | -0.4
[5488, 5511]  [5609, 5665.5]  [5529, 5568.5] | -0.7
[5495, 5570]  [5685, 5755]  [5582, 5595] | 0.5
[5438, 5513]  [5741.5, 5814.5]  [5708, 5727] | -0.4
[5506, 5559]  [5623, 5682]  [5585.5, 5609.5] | -0.6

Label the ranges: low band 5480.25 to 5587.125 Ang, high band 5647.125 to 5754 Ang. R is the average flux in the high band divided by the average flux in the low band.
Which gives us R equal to 0.97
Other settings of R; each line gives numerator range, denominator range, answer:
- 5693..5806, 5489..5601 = 0.97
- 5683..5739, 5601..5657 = 0.99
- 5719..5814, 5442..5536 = 0.97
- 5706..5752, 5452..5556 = 0.98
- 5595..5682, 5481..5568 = 0.97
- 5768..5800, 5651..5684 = 1.03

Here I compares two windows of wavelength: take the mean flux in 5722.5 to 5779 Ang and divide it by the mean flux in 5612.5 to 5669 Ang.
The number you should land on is 1.0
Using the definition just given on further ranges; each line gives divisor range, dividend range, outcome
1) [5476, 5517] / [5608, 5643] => 1.01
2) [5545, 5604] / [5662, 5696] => 0.95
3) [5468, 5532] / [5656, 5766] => 0.97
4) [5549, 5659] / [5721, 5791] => 0.98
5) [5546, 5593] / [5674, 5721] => 0.99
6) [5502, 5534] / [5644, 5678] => 0.95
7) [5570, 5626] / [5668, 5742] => 0.98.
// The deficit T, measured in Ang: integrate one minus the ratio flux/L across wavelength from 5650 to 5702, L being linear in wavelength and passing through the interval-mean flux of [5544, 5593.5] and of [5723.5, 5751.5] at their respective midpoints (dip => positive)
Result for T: 1.2 Ang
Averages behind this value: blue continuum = 32.8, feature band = 31.4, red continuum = 31.8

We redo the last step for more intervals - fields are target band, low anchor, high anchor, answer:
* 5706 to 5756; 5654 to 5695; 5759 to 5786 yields -1.3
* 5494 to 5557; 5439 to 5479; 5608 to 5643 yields -0.7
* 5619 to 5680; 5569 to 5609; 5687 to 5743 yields 1.3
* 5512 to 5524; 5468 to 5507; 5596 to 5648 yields 0.5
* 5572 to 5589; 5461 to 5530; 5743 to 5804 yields 0.2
